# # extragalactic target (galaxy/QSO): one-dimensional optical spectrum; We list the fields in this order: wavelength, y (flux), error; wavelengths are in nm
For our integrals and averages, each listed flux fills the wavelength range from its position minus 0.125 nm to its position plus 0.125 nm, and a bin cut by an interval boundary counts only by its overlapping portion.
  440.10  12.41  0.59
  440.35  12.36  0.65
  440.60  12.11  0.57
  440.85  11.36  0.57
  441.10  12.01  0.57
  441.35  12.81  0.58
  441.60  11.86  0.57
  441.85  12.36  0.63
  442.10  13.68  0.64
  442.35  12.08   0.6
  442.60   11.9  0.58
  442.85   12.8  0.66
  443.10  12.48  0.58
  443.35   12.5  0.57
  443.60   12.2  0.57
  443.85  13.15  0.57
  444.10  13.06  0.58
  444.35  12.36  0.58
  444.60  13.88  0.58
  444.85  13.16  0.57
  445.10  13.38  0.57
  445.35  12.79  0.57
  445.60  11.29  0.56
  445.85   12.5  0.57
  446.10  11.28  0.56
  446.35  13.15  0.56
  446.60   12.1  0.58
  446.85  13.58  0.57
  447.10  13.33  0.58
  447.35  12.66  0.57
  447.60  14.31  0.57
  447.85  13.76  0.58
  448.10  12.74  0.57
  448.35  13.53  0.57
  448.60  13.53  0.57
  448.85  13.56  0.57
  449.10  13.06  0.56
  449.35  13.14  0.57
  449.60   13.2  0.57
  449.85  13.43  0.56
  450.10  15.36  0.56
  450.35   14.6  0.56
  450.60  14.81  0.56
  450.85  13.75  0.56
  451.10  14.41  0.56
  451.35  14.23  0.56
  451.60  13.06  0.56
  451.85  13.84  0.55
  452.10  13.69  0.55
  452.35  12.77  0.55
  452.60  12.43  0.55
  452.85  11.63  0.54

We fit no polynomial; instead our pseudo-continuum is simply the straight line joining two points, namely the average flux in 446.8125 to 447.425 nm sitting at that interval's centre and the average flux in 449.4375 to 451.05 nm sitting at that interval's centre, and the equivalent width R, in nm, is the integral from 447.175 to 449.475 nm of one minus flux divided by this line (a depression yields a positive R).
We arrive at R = 0.03 nm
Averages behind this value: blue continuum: 13.2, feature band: 13.4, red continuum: 14.2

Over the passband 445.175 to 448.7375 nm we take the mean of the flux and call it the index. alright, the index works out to 12.9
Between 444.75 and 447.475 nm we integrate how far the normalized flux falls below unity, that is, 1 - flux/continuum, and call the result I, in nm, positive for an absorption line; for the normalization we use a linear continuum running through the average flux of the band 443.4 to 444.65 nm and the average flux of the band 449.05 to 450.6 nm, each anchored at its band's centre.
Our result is 0.12 nm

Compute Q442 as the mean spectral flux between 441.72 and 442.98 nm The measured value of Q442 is 12.6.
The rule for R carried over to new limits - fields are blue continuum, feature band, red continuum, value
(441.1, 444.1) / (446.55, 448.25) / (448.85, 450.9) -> 0.02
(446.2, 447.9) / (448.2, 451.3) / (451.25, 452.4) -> -0.11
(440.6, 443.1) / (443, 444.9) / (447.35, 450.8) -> -0.02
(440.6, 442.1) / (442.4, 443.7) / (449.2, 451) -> 0.02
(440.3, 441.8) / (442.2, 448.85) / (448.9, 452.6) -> 0.01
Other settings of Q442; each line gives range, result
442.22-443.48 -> 12.4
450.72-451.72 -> 13.9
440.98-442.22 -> 12.5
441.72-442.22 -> 13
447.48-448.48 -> 13.6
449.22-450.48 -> 13.9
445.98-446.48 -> 12.2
